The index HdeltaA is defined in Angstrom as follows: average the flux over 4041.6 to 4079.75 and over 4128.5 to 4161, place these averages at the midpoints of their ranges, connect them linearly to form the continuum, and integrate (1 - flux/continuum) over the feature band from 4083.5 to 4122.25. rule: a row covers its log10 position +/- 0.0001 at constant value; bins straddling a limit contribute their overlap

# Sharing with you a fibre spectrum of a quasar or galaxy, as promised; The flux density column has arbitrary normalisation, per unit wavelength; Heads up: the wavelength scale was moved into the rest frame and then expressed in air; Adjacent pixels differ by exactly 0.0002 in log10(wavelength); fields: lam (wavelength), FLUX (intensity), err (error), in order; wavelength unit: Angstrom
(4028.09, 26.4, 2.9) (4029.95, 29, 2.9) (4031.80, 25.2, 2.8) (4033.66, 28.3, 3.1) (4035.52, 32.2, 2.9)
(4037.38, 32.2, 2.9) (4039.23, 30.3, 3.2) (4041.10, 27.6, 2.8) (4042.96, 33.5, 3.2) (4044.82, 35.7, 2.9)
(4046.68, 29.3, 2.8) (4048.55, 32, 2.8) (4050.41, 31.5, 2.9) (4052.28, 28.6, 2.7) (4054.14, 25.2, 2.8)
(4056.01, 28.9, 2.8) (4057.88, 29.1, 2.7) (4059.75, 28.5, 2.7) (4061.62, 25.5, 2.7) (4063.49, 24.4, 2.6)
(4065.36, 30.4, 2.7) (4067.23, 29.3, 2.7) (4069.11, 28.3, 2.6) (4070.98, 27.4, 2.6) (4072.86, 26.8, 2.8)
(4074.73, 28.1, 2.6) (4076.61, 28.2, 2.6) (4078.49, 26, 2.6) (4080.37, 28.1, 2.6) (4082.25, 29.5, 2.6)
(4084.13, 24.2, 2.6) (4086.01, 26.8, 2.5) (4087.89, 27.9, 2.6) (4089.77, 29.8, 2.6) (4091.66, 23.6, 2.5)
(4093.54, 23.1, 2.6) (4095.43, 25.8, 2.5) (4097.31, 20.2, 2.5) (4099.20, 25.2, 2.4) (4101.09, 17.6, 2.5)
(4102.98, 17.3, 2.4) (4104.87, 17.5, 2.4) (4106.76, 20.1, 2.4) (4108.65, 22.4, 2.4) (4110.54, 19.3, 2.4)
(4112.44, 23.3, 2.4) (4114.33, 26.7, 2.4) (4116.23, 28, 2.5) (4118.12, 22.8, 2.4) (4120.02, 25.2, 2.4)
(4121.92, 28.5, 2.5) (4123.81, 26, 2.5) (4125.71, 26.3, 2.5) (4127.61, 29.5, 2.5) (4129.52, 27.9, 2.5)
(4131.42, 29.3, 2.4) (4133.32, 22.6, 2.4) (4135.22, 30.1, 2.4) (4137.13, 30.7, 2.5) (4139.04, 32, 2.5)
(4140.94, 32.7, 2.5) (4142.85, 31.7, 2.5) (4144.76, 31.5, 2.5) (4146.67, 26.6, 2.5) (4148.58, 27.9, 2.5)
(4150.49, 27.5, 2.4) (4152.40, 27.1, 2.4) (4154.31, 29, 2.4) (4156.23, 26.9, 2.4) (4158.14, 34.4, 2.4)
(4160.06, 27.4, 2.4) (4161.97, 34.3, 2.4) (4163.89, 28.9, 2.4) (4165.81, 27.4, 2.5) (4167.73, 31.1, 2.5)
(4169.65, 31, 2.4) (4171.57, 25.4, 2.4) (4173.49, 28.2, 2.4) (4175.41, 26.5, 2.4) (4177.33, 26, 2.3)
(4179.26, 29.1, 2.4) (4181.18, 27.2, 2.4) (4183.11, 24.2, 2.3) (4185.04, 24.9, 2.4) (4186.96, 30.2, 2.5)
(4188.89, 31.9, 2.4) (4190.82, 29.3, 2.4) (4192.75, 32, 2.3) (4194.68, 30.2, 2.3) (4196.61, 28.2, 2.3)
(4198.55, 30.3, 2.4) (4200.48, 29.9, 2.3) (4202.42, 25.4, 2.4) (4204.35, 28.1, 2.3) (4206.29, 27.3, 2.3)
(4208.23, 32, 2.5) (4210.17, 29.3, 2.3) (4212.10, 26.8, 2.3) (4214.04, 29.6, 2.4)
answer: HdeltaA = 7.3 Angstrom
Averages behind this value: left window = 28.8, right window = 29.1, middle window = 23.5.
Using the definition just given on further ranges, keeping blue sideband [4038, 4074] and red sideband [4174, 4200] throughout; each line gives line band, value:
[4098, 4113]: 4.5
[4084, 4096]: 1.2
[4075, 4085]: 0.6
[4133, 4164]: -1.1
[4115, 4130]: 1.1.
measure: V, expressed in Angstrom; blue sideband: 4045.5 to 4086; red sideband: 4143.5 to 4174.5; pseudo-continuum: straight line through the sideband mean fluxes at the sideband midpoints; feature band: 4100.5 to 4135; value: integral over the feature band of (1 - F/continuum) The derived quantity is 5.5 Angstrom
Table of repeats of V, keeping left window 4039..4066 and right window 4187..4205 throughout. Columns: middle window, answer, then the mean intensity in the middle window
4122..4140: 0.7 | 28.3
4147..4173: 0.4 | 29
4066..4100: 3.2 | 26.6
